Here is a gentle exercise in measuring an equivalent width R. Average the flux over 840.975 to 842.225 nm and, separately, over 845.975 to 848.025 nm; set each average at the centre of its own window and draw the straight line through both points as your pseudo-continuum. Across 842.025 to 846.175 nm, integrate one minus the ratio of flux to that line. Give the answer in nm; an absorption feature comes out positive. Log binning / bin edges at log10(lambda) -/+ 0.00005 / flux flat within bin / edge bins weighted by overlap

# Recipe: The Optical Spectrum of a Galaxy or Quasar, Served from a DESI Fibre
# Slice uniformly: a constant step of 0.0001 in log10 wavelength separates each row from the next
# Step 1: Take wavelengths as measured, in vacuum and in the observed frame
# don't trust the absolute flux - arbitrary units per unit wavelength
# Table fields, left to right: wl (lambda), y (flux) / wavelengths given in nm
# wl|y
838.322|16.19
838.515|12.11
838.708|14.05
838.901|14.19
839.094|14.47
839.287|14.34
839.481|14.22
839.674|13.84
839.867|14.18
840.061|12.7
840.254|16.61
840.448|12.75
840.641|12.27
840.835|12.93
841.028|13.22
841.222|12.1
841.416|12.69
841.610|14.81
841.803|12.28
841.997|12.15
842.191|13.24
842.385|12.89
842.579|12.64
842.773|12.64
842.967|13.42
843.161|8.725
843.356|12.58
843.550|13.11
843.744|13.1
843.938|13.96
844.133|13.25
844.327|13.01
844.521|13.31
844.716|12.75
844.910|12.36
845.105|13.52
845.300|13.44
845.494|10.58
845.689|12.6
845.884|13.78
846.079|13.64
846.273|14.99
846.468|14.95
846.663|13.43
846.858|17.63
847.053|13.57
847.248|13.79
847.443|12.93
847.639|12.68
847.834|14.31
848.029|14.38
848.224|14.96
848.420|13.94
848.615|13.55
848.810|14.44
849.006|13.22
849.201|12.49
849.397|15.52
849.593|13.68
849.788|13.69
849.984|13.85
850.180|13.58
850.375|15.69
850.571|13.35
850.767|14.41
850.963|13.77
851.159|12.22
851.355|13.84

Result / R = 0.22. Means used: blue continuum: 12.9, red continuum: 14.2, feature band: 12.8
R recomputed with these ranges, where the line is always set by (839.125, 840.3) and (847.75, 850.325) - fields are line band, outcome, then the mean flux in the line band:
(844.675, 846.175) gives 0.13 nm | 12.8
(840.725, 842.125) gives 0.13 nm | 12.9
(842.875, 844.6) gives 0.17 nm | 12.7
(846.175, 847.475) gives -0.05 nm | 14.6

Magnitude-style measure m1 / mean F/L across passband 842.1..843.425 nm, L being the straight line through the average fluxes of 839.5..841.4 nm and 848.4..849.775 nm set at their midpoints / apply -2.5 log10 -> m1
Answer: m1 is 0.10 mag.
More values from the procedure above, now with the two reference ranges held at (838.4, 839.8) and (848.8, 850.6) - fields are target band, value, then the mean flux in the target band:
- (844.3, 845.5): 0.09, 12.9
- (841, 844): 0.10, 12.7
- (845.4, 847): 0.00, 13.9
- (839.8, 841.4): 0.05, 13.3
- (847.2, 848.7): 0.01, 13.8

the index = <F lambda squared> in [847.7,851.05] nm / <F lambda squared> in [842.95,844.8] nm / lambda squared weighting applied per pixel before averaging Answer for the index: 1.1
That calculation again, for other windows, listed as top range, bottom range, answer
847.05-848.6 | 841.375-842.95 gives 1.08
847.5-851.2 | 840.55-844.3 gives 1.11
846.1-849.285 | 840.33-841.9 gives 1.11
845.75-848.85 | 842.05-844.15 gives 1.13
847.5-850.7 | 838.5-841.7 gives 1.04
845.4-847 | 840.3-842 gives 1.09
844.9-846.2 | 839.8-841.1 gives 0.97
